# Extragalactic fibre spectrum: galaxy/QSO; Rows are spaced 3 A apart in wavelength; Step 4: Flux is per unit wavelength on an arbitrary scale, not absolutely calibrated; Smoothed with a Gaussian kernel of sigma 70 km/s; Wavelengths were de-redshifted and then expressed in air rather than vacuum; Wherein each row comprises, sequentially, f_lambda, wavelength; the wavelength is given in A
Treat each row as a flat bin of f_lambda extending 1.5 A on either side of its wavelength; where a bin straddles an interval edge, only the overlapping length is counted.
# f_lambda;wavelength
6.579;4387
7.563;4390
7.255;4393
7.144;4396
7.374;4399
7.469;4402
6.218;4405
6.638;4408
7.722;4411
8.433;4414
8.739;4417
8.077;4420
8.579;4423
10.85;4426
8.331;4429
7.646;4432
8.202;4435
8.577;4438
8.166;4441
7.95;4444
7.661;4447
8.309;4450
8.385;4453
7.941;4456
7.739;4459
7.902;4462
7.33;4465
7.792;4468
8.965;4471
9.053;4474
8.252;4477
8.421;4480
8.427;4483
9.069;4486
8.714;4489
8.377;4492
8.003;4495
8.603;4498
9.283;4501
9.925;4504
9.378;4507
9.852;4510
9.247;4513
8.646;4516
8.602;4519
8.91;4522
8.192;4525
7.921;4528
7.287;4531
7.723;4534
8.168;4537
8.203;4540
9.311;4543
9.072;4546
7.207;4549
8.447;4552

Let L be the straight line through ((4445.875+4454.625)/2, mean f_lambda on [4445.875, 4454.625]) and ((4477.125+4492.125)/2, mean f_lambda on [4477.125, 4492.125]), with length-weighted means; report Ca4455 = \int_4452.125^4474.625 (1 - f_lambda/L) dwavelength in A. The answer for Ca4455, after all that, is 0.6 A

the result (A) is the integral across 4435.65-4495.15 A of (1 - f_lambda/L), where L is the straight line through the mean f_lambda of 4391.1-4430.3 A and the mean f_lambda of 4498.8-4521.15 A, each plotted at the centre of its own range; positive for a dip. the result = 2.6 A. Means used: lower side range 7.9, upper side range 9.24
